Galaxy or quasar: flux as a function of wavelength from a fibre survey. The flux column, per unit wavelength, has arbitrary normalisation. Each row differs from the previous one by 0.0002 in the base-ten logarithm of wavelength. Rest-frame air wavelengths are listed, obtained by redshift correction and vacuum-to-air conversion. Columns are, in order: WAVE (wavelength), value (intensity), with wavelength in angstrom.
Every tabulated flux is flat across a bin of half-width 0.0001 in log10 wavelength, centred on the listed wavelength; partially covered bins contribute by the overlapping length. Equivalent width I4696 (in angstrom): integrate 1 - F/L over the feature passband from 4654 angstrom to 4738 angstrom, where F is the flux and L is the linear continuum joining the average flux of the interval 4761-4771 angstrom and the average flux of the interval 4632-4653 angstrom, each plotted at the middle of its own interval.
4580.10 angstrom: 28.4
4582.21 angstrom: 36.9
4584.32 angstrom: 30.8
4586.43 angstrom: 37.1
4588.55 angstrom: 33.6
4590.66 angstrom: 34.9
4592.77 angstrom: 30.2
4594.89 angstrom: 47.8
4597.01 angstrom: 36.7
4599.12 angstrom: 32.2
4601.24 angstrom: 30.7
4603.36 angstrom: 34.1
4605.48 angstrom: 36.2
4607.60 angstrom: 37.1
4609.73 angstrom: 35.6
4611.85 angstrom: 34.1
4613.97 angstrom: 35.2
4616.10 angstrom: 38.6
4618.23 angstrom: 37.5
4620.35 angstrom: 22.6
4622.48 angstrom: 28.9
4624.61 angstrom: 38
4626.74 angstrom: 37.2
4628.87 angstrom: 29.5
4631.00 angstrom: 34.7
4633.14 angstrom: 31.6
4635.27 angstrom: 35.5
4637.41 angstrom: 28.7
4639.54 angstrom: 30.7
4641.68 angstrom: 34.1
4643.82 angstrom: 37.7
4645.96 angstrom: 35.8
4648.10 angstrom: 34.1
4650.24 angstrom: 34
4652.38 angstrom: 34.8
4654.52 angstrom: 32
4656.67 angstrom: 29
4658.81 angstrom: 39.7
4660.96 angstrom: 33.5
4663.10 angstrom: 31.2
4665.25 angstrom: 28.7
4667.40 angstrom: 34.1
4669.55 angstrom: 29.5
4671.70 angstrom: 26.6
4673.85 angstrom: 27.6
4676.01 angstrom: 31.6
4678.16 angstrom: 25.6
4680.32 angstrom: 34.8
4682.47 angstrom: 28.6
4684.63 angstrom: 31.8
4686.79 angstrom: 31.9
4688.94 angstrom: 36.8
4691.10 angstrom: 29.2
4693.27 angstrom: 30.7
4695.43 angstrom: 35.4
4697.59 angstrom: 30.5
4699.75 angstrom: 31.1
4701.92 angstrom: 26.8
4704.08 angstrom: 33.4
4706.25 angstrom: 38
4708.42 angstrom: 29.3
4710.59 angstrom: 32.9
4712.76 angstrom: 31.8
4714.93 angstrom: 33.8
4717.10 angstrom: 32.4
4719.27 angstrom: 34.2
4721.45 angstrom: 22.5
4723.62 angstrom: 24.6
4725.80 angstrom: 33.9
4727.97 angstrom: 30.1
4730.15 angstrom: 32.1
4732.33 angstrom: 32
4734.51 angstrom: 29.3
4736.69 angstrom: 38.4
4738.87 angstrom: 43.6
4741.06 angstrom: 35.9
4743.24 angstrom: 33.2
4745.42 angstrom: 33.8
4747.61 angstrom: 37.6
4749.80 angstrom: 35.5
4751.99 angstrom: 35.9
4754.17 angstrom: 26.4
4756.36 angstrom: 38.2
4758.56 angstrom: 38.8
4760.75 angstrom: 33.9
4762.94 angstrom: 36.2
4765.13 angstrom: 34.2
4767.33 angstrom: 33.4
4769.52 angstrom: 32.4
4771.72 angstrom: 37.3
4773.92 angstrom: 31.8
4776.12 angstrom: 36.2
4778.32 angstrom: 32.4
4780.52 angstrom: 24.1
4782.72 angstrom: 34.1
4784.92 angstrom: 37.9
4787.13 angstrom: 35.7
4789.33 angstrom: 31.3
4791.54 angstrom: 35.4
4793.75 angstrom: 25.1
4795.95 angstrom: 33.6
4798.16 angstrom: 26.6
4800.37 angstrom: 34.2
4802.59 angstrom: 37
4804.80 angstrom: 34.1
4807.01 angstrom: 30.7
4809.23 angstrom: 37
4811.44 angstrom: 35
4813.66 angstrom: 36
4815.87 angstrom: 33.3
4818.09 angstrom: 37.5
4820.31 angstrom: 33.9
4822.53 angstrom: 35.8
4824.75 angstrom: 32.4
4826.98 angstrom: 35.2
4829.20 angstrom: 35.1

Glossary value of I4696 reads 6.1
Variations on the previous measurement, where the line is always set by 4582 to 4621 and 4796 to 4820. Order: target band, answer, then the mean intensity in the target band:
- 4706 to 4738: 2.6 angstrom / 31.6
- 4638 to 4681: 3.1 angstrom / 32.2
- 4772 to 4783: 0.7 angstrom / 32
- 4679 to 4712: 2.4 angstrom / 32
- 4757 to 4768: -0.4 angstrom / 35.5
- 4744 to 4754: -0.1 angstrom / 34.8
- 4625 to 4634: 0.3 angstrom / 33.6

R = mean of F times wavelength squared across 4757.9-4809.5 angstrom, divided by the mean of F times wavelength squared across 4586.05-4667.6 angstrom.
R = 1.0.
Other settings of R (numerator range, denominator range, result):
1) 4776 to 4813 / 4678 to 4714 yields 1.08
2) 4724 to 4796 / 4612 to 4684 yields 1.09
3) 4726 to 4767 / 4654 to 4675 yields 1.15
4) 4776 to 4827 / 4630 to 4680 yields 1.10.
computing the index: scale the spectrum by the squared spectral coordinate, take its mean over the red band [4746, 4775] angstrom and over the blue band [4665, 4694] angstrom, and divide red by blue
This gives 1.17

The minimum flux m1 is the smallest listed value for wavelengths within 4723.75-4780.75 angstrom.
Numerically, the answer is 24.1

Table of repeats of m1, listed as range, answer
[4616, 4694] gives 22.6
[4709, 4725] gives 22.5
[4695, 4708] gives 26.8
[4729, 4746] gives 29.3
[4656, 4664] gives 29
